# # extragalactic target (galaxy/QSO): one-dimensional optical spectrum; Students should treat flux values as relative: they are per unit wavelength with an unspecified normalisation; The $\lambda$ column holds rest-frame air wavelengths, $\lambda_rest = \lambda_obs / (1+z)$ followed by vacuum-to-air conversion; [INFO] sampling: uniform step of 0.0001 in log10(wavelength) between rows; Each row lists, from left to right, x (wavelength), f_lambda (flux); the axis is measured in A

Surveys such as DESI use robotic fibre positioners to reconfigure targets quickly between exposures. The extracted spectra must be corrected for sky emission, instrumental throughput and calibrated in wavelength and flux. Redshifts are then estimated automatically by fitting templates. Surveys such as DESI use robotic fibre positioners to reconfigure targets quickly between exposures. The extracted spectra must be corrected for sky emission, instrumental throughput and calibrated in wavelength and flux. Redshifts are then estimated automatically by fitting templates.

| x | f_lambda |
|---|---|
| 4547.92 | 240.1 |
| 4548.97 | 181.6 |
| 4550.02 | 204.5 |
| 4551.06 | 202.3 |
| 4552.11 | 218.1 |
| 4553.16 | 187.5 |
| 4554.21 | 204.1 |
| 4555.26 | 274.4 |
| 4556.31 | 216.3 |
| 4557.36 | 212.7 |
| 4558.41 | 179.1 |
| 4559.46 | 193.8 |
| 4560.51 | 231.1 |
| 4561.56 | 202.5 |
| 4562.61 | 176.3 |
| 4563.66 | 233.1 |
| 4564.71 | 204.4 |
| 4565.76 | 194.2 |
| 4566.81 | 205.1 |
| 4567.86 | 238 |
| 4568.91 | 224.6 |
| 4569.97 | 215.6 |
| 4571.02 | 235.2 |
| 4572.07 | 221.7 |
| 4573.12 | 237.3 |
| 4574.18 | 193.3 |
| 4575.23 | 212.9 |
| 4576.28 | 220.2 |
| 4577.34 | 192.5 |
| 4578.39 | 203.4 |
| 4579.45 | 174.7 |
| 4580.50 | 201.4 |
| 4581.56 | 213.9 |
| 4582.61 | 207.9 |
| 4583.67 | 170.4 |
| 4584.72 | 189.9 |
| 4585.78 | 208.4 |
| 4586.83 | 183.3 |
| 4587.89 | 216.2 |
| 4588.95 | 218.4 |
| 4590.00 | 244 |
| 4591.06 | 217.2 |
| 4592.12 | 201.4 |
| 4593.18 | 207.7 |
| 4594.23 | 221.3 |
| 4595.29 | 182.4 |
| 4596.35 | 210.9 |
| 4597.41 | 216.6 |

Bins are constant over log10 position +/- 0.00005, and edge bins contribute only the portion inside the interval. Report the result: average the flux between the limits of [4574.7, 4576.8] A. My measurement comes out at 217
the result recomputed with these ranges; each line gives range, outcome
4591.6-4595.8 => 203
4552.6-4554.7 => 196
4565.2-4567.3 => 200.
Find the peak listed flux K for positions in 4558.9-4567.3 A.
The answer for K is 233.1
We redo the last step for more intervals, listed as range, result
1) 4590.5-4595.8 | 221.3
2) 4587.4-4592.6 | 244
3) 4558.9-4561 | 231.1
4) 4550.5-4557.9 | 274.4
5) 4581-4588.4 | 216.2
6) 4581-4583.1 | 213.9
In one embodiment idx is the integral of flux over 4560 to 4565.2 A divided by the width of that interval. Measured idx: 210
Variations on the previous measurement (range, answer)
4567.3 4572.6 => 227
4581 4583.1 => 211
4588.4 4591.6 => 226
